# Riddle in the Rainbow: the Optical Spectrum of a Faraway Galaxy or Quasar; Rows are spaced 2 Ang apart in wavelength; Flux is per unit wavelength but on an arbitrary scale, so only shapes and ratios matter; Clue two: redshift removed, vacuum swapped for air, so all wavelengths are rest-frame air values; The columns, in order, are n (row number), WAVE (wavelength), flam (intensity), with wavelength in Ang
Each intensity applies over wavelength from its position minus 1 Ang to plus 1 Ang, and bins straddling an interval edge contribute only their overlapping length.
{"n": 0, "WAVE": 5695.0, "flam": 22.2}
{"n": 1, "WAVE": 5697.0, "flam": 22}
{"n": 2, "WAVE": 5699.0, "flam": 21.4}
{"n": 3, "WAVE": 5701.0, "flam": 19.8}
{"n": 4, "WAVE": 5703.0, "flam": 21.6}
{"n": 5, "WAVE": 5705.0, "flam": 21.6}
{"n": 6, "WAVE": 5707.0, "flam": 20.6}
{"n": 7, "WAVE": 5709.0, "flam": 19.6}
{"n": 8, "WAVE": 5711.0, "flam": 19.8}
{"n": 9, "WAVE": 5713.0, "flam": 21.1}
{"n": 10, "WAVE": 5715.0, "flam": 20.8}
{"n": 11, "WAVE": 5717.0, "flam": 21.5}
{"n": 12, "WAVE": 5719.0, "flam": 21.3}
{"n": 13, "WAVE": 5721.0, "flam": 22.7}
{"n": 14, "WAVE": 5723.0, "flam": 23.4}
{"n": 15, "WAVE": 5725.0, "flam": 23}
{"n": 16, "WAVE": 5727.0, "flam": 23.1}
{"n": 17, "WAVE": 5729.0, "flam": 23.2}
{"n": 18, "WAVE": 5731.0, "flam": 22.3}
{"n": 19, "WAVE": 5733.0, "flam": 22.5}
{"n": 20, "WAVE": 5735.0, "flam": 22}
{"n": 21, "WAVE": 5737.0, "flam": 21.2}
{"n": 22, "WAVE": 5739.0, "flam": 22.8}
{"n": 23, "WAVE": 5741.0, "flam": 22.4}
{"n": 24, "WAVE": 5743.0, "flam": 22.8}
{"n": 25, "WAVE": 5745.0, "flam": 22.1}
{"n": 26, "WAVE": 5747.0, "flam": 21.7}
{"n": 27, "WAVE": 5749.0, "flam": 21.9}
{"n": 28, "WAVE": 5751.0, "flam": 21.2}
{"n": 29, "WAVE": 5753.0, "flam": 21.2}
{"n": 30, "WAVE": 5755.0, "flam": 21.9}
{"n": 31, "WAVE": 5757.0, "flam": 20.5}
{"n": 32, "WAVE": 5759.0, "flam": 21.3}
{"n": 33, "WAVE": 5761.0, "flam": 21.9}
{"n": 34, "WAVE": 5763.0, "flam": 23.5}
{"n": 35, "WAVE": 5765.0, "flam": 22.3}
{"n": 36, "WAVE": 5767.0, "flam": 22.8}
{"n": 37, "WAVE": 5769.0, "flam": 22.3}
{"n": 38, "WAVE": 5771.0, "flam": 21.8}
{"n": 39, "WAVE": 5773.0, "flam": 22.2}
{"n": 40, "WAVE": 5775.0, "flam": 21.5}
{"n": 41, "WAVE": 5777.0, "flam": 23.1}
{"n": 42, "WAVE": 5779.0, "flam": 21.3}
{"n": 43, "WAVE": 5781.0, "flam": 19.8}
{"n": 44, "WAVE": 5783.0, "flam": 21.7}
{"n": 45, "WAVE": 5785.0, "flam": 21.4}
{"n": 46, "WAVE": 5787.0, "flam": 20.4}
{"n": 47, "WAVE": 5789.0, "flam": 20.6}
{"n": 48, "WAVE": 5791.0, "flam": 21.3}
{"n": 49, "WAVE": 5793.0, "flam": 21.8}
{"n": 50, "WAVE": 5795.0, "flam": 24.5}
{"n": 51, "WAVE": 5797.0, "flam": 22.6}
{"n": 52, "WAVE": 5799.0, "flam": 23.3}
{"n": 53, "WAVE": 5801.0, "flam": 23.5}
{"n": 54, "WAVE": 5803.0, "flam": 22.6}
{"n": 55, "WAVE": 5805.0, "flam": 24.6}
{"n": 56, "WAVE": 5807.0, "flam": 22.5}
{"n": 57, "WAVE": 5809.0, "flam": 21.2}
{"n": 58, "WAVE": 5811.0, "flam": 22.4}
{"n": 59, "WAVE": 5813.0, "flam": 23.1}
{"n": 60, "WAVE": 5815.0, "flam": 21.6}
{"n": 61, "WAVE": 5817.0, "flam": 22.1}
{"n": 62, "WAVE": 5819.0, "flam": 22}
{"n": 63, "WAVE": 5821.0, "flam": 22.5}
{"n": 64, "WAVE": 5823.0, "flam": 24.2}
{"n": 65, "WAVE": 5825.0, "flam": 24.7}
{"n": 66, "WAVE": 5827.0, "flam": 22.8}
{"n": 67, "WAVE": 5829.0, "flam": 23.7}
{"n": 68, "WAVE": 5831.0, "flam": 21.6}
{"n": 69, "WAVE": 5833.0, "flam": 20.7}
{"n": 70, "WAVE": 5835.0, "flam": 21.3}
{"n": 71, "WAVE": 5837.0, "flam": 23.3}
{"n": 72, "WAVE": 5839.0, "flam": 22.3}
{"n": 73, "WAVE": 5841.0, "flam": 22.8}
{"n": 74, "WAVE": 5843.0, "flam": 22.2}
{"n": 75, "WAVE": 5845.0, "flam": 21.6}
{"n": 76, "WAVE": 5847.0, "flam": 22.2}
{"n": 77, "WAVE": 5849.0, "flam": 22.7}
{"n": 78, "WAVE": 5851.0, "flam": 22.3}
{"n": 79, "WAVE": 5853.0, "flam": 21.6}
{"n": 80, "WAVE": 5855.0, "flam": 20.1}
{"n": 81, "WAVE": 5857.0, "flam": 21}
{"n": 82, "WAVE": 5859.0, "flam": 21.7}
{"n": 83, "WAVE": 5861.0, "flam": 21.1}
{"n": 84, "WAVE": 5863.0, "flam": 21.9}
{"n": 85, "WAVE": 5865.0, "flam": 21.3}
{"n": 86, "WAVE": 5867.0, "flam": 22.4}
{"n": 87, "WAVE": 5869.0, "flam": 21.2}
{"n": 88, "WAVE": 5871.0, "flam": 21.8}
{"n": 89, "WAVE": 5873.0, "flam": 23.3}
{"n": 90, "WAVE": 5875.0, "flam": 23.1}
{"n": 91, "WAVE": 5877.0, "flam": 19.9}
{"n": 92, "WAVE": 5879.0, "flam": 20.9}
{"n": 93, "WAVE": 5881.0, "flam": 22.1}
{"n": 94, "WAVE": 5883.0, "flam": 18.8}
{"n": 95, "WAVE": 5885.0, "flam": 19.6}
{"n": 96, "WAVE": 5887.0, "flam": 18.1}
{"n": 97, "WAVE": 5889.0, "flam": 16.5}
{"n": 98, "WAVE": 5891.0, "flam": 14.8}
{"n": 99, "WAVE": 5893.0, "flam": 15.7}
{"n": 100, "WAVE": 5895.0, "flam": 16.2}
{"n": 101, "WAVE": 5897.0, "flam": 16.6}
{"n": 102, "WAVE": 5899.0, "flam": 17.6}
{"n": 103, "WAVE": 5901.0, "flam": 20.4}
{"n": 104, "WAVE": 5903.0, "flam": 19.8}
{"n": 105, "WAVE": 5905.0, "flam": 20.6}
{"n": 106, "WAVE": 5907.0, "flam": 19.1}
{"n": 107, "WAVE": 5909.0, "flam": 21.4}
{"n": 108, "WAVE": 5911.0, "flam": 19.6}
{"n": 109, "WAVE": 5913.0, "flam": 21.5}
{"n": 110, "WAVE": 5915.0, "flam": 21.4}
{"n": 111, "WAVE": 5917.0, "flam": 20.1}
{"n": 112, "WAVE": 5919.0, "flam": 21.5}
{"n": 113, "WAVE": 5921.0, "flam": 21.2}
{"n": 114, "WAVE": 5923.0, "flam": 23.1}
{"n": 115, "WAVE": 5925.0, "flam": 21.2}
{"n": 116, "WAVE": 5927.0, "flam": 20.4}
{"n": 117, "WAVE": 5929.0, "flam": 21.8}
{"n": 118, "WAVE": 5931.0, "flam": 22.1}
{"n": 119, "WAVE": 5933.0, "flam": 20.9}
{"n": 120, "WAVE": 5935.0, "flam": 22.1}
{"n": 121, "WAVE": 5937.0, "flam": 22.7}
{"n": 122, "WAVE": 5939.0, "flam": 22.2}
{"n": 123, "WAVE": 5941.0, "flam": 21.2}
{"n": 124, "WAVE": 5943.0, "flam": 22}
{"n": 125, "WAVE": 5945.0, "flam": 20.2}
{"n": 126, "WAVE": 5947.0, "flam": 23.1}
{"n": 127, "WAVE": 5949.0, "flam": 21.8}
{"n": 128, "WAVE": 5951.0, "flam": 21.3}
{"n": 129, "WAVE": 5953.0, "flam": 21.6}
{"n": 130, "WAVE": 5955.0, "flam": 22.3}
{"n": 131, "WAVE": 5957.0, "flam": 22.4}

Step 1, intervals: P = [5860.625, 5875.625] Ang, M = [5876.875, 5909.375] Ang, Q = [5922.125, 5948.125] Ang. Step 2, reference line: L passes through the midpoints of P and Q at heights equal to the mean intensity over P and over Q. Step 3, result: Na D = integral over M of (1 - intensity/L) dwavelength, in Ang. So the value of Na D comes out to 4.9 Ang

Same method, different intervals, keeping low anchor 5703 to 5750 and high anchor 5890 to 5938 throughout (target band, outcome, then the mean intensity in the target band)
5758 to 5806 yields -1.9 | 22.2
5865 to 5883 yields -1.0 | 21.6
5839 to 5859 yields -1.1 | 21.9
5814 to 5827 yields -1.2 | 22.8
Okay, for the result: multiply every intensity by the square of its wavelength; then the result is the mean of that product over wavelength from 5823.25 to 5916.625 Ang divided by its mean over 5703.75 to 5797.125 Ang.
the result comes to 0.99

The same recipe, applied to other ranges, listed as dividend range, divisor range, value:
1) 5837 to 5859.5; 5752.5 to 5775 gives 1.03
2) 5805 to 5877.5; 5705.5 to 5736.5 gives 1.06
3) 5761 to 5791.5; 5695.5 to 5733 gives 1.03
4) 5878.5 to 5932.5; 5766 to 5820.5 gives 0.92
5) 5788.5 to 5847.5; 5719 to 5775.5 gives 1.04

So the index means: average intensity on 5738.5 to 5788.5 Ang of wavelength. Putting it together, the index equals 21.8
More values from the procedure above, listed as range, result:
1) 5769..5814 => 22.1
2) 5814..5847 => 22.5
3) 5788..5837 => 22.6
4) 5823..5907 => 20.8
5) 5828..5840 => 22.2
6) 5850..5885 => 21.4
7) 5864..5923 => 19.9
